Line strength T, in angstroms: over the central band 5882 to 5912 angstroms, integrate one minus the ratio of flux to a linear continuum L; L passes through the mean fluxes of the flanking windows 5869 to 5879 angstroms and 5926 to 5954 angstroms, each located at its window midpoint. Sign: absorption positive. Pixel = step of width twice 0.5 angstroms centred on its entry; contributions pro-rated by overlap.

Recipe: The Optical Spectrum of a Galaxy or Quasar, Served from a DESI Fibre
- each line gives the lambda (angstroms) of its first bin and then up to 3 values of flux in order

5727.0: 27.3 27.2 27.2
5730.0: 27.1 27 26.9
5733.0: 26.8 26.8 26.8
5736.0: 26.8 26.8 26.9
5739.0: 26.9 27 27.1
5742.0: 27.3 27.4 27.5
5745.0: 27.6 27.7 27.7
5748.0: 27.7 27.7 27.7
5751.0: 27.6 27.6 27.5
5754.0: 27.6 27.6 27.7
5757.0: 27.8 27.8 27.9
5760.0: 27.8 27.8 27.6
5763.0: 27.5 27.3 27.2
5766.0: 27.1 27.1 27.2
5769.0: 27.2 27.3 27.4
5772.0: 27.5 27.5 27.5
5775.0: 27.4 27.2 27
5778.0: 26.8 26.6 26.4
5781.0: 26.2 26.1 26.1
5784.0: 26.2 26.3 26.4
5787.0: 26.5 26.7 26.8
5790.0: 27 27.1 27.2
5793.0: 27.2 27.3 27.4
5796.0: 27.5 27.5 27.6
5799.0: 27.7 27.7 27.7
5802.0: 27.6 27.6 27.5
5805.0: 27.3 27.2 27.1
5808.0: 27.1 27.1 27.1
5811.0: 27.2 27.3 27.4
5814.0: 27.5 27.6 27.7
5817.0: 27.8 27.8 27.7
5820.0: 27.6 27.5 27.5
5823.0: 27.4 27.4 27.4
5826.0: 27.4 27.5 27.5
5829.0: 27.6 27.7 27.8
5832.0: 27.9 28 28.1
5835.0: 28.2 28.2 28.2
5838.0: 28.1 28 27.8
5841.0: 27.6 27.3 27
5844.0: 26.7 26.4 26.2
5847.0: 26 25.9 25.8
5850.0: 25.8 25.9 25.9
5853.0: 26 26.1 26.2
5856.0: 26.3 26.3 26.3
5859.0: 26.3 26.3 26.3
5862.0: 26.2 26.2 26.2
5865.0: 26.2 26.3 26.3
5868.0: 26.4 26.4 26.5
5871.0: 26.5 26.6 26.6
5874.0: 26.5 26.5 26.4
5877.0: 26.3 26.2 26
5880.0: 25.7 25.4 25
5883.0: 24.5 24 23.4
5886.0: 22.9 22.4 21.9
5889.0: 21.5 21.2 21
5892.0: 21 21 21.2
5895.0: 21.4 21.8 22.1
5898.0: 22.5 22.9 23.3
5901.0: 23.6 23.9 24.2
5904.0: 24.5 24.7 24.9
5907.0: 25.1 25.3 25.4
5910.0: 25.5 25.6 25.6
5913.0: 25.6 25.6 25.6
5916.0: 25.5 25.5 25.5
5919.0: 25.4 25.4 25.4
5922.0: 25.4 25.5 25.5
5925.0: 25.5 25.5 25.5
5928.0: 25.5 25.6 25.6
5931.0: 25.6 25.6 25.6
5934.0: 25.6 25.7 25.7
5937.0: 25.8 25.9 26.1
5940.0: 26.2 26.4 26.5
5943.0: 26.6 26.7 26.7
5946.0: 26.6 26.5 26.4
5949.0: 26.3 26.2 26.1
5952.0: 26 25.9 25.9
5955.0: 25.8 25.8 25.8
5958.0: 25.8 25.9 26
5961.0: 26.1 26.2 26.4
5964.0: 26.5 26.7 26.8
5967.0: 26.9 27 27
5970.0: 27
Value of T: 3.4 angstroms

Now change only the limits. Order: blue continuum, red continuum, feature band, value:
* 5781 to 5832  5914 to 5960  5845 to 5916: 4.2 angstroms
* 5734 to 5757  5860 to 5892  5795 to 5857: -3.1 angstroms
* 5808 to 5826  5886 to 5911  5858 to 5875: -1.1 angstroms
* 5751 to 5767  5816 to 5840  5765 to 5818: 1.0 angstroms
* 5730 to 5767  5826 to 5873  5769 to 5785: 0.2 angstroms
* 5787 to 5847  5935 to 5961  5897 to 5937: 2.0 angstroms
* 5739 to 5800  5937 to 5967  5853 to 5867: 0.3 angstroms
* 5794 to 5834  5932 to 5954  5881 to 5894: 2.0 angstroms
